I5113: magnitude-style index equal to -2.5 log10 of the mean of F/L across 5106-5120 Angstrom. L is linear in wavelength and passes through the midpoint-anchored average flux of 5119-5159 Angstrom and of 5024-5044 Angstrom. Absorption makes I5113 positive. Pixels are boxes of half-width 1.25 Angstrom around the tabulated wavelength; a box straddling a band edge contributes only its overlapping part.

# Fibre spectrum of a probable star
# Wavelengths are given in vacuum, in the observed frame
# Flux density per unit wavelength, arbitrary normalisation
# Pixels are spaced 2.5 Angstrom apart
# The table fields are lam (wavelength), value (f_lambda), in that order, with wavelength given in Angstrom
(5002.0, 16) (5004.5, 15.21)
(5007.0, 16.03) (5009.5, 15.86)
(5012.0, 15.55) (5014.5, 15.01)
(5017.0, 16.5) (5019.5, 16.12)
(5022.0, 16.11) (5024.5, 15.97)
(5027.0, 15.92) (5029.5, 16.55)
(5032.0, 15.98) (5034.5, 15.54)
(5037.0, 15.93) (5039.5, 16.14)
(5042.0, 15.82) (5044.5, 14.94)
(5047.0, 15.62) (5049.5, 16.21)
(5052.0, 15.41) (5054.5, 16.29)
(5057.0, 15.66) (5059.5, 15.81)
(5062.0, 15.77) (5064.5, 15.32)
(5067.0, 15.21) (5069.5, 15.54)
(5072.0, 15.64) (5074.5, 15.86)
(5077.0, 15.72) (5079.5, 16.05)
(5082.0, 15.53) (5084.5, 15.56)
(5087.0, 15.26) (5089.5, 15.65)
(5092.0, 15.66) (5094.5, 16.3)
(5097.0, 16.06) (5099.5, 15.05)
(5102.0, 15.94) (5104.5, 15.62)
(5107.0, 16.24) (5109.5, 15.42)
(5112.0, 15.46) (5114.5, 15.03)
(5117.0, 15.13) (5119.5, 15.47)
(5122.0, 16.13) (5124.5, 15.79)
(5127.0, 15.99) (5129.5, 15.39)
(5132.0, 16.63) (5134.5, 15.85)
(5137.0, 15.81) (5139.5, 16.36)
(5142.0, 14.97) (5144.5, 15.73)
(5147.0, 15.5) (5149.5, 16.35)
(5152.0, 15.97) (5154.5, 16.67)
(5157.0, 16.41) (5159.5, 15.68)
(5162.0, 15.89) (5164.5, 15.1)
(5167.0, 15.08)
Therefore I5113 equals 0.03 mag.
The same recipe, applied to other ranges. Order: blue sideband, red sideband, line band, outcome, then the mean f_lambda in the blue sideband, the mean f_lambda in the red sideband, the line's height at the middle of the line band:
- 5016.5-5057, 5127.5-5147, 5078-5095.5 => 0.01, 15.9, 15.8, 15.9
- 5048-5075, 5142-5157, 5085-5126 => 0.01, 15.7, 16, 15.8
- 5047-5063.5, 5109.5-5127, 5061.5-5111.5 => 0.00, 15.8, 15.5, 15.7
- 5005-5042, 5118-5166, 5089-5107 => 0.01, 15.9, 15.9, 15.9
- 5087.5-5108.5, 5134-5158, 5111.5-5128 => 0.02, 15.8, 16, 15.9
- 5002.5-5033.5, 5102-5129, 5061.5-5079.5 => 0.01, 15.9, 15.6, 15.8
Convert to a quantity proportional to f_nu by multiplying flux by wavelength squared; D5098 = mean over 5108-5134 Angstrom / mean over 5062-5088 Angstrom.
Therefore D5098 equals 1.0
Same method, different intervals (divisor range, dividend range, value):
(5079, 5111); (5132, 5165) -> 1.03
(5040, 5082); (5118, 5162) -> 1.05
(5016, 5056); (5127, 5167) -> 1.04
